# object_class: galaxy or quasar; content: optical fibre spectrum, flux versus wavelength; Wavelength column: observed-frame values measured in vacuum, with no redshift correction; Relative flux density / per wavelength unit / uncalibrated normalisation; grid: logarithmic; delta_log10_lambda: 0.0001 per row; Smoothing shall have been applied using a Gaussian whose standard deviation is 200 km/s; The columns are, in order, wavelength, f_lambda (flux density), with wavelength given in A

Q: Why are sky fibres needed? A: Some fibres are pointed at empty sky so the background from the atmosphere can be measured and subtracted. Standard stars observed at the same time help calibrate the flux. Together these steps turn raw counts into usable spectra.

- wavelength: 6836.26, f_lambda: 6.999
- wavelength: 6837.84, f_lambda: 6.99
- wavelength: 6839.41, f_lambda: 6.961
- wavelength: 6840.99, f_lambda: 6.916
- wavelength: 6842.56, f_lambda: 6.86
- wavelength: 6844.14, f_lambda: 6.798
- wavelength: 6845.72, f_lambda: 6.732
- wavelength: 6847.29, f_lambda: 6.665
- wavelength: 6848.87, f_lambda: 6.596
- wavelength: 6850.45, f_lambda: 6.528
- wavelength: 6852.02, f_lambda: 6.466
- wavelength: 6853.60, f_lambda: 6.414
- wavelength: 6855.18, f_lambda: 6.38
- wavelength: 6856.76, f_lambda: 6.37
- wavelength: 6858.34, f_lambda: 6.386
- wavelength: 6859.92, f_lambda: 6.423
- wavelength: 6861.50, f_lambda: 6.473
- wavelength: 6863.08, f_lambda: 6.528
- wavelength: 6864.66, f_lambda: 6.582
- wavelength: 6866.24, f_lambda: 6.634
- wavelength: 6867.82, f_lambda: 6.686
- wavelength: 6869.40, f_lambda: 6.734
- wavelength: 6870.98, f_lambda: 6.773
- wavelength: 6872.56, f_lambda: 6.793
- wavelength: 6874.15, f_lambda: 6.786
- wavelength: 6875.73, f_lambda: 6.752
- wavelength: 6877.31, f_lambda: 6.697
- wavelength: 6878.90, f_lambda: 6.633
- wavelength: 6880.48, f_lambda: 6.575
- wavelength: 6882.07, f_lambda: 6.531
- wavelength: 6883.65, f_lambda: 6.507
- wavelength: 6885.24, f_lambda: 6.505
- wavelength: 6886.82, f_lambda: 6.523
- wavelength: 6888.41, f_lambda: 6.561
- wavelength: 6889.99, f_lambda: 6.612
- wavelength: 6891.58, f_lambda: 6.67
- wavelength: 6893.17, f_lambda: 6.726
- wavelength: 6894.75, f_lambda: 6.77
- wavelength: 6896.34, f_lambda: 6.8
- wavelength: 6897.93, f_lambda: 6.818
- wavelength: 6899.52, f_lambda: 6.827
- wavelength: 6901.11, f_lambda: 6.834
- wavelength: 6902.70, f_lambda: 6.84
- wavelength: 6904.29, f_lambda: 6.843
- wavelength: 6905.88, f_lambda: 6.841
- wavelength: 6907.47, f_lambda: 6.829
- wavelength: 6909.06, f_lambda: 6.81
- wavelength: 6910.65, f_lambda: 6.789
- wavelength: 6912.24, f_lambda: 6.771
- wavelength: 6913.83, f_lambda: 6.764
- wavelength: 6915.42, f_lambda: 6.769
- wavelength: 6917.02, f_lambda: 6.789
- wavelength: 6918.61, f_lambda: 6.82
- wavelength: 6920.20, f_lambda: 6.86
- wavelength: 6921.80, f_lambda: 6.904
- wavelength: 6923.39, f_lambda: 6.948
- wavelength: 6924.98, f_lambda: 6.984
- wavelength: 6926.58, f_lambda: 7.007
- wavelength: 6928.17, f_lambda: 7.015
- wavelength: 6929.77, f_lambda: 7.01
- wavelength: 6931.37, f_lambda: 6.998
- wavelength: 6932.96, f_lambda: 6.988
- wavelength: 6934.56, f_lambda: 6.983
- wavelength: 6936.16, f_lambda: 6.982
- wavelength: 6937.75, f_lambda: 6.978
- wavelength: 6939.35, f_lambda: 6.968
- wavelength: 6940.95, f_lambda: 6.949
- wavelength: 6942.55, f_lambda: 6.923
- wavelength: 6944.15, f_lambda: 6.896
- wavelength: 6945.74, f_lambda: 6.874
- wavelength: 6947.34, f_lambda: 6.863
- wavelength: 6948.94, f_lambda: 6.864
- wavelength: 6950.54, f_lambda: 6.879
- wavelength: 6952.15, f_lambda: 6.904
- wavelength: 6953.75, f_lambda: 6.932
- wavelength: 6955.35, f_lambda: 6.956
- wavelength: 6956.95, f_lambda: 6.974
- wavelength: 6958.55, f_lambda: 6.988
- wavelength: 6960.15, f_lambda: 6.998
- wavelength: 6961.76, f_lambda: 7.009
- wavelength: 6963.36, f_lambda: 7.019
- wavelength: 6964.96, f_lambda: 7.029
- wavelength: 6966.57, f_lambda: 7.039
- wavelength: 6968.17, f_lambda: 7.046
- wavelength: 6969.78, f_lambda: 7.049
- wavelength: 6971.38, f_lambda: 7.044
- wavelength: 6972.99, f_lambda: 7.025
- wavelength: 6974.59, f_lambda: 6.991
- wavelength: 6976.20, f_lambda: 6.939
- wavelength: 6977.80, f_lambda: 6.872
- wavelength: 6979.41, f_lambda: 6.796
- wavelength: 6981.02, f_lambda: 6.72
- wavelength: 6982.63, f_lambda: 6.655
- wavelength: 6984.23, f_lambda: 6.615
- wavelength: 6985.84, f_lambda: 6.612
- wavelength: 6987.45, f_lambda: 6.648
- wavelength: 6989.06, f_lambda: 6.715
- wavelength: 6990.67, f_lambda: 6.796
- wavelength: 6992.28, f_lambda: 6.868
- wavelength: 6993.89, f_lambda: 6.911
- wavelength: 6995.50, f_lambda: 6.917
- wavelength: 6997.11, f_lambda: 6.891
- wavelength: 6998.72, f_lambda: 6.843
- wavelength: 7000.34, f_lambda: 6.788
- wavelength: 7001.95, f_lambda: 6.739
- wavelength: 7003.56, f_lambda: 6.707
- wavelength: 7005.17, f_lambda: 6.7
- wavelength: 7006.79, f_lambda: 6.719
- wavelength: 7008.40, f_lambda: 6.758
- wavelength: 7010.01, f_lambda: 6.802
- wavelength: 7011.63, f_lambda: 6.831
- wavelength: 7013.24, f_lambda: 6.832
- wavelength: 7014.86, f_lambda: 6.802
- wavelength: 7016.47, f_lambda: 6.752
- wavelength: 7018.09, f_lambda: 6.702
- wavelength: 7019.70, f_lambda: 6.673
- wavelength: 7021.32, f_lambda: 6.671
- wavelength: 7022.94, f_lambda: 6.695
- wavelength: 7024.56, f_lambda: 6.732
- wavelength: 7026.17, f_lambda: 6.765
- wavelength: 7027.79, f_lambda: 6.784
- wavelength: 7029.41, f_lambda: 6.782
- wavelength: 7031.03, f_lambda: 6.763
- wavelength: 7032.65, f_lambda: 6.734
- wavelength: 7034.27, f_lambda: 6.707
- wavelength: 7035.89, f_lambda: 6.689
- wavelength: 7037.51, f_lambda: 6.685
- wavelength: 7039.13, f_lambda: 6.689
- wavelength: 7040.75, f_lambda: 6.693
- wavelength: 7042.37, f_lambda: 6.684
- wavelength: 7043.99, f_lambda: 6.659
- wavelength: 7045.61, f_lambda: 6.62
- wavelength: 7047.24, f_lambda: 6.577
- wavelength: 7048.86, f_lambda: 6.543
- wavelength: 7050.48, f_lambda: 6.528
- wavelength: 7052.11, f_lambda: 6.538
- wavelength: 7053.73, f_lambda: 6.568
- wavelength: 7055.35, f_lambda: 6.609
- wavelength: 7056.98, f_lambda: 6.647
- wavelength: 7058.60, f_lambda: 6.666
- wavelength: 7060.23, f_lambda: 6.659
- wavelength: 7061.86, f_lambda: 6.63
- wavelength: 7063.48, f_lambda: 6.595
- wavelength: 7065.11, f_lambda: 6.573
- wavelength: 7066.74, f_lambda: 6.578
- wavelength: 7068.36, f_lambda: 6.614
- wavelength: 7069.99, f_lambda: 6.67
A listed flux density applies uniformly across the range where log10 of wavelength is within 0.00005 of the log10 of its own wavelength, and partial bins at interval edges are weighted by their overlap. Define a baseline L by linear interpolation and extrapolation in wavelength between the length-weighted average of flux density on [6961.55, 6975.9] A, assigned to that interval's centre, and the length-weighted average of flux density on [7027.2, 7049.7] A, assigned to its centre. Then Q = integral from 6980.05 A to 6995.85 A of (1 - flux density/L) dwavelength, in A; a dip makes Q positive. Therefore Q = 0.4 A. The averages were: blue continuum 7.03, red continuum 6.69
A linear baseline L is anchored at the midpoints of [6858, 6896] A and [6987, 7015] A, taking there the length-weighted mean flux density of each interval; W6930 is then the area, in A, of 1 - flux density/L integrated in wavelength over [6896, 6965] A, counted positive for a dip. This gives -2.1 A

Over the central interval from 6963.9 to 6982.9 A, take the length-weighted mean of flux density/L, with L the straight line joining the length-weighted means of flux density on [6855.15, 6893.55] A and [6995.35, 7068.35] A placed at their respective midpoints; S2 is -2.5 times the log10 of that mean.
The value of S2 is -0.04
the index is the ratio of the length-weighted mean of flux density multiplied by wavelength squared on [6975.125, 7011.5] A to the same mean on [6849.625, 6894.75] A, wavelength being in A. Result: 1.1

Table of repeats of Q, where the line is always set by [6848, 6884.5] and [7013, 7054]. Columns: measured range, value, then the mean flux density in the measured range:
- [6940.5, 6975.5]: -1.7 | 6.97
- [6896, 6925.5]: -1.0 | 6.83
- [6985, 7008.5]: -0.4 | 6.77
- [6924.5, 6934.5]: -0.6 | 7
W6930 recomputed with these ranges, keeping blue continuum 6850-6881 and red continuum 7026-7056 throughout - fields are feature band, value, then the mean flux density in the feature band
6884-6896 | -0.06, 6.63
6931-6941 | -0.55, 6.98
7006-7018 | -0.24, 6.78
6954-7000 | -1.79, 6.89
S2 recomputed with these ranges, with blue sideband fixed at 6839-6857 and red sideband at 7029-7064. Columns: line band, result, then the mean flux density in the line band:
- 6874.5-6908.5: -0.01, 6.7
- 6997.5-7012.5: -0.02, 6.77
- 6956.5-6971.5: -0.06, 7.02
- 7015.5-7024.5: -0.01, 6.7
